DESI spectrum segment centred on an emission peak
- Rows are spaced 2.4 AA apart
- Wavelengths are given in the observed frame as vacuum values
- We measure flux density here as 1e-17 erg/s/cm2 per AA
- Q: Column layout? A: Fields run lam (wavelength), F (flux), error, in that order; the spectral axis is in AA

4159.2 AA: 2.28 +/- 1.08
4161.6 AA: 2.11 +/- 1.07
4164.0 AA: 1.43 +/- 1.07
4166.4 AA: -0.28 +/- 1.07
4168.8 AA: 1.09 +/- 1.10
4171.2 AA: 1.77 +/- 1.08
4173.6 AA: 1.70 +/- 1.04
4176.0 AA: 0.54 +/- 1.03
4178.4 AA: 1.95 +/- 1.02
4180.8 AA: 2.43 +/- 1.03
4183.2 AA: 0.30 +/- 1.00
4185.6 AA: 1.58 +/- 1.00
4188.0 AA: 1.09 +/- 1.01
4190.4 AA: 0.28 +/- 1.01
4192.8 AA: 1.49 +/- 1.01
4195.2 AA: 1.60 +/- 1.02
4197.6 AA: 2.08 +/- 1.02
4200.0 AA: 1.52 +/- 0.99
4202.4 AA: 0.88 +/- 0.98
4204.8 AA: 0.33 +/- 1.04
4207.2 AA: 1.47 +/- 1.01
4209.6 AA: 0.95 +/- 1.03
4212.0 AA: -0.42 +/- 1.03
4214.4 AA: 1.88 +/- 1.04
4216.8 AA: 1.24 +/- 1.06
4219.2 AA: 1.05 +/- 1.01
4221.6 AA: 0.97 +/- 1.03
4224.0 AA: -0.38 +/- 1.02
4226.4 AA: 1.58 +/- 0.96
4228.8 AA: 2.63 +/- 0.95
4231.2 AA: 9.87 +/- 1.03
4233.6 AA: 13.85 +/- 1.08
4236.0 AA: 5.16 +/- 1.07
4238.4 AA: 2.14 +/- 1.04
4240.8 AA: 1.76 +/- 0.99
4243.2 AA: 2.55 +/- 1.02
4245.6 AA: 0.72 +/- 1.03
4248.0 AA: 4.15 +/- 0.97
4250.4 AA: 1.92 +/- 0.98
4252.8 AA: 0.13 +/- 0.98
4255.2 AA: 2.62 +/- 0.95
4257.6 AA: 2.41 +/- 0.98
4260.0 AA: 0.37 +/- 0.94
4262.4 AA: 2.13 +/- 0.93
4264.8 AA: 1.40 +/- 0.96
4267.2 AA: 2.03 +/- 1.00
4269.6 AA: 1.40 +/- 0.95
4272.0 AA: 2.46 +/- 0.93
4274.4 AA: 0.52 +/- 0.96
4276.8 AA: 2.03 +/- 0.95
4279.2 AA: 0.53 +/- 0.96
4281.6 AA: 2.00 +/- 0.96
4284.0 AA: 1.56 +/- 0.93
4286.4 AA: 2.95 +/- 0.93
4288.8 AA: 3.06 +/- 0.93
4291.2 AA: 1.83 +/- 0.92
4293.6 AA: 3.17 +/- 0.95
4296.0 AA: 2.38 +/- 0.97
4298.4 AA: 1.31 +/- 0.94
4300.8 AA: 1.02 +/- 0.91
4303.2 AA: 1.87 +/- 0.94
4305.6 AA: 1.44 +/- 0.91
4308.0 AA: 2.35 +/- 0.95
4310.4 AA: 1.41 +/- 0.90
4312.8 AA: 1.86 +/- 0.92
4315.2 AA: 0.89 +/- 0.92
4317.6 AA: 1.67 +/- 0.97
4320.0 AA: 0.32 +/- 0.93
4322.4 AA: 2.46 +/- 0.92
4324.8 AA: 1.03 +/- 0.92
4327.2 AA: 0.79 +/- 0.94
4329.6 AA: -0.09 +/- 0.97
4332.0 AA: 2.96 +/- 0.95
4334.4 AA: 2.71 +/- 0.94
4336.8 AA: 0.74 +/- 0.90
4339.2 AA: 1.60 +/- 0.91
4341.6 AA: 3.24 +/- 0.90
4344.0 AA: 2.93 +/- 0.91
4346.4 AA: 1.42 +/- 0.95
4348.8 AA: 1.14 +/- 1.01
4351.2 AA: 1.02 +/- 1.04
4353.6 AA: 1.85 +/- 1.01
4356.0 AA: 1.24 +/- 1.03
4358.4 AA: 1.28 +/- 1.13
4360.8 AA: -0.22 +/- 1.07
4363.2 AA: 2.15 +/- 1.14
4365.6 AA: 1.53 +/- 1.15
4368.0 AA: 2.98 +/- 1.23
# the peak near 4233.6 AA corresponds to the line [O II]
